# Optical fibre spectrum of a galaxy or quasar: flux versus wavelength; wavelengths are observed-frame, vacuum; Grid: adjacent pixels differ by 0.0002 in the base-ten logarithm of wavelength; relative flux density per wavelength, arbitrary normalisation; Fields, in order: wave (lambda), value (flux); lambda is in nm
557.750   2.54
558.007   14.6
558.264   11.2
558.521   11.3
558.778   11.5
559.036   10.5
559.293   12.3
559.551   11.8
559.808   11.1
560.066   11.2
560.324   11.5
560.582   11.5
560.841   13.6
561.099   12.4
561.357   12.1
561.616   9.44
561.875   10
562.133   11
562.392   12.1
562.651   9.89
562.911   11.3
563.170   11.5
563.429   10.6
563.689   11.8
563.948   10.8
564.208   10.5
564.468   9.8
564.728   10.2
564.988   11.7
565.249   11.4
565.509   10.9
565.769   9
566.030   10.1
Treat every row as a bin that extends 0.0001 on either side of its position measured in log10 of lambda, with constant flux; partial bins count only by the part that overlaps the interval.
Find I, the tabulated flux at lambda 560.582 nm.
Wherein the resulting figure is 11.5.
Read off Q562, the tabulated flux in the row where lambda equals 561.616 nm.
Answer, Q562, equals 9.44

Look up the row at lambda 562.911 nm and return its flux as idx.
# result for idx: 11.3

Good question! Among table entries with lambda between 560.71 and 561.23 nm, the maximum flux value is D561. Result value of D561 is 13.6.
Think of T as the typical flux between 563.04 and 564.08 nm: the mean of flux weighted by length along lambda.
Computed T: 11.2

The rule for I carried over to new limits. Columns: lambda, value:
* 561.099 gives 12.4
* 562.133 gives 11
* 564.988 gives 11.7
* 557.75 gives 2.54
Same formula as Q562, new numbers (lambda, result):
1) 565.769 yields 9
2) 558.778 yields 11.5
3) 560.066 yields 11.2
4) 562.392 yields 12.1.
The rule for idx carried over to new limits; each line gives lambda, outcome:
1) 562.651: 9.89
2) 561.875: 10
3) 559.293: 12.3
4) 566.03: 10.1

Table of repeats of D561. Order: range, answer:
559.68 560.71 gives 11.5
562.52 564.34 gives 11.8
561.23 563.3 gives 12.1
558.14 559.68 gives 12.3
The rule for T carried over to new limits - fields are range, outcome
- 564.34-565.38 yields 10.8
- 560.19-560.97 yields 12.2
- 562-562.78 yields 11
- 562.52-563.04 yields 10.6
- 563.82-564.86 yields 10.3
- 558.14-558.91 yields 11.3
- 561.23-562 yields 10.5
